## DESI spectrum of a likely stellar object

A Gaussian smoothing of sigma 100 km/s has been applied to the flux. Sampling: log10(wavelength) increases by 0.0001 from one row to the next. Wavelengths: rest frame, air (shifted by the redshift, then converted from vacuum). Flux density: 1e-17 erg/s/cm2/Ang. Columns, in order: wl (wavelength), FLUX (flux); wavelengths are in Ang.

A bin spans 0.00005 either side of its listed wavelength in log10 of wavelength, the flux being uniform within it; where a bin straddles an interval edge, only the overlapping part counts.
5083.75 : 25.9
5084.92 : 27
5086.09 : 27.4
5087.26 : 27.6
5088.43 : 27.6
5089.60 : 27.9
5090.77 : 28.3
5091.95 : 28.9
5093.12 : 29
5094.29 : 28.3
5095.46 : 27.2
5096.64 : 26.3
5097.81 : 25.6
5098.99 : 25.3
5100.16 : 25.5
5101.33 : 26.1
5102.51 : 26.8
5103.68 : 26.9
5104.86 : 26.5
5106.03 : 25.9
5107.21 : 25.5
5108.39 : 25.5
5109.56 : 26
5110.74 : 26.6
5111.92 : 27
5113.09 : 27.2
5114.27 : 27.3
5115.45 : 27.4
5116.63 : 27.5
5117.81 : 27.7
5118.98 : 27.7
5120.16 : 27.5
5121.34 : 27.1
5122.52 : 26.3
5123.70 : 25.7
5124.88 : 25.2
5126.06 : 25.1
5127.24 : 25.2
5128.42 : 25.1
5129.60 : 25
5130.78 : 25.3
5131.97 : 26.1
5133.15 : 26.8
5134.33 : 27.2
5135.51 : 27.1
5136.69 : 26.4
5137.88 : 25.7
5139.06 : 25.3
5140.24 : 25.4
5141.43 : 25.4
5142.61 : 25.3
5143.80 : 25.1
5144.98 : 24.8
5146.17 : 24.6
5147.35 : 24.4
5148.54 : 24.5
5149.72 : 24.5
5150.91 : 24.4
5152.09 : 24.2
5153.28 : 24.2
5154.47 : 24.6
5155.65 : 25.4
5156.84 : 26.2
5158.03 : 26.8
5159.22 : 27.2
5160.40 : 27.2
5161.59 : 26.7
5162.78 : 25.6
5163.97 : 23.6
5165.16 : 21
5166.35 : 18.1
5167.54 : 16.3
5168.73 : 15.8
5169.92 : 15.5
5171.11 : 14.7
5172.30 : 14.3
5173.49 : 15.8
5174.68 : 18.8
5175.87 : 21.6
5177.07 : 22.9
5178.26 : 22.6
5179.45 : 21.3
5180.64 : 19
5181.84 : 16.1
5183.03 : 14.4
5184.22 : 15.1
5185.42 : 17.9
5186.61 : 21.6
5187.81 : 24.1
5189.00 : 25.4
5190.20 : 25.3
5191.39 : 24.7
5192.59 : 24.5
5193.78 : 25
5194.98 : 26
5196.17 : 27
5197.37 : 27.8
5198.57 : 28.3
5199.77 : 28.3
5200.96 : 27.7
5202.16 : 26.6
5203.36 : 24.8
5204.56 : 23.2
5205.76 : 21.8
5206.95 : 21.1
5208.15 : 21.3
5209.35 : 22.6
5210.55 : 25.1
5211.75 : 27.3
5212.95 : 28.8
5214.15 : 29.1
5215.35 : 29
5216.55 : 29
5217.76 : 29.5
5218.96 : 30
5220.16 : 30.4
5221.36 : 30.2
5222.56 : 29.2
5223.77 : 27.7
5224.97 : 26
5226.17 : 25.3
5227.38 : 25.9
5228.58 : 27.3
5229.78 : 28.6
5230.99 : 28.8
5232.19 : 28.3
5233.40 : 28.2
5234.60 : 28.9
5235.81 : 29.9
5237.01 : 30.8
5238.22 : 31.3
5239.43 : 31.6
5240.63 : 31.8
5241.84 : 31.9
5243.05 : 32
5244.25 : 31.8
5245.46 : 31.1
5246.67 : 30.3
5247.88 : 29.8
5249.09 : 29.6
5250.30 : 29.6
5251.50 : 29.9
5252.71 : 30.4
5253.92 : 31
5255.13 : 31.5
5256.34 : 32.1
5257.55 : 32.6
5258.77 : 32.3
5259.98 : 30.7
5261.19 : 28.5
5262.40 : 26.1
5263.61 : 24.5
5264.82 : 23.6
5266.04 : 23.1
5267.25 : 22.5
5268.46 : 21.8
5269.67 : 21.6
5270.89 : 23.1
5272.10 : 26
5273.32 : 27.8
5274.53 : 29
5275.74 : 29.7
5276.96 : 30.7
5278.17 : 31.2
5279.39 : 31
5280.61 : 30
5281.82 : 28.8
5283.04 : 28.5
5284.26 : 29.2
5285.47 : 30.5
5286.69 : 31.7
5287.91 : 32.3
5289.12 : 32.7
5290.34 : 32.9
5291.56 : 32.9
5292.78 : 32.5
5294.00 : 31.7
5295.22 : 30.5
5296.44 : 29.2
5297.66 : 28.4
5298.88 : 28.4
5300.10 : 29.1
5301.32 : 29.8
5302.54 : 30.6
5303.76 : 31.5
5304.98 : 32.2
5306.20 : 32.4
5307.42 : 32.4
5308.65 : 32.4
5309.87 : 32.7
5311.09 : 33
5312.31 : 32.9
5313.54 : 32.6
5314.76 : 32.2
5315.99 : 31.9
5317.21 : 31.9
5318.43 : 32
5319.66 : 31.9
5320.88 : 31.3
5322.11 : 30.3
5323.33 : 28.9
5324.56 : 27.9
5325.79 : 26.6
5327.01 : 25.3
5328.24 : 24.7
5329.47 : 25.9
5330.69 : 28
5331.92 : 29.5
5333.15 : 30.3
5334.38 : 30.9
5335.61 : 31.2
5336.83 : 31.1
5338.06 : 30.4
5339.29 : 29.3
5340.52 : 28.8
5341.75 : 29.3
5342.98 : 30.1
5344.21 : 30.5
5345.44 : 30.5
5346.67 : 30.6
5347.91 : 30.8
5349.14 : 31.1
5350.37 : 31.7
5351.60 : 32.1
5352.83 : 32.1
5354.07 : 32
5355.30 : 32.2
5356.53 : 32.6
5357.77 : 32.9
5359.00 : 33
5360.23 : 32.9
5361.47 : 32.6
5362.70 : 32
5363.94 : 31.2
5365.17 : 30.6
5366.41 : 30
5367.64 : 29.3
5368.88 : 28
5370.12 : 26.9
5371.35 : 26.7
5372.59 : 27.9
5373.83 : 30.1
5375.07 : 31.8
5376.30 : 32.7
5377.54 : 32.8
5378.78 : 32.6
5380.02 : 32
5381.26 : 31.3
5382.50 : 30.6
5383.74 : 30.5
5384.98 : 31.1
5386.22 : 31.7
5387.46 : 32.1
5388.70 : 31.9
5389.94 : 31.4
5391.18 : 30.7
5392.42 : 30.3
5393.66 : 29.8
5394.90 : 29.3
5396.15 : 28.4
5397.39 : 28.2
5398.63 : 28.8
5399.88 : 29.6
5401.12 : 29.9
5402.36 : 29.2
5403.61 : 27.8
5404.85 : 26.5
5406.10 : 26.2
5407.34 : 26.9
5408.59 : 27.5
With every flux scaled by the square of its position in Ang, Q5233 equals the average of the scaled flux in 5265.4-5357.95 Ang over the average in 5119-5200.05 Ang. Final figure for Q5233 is 1.35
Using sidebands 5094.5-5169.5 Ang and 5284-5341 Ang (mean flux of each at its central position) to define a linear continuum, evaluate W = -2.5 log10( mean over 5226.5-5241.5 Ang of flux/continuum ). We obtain -0.04 mag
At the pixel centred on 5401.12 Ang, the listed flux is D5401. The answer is 29.9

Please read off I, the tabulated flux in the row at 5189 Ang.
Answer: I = 25.4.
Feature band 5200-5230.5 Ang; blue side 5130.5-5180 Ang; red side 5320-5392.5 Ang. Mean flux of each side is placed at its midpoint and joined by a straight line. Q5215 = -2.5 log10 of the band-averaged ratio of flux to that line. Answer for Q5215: -0.055 mag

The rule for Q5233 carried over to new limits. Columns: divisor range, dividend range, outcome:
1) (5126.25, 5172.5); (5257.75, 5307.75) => 1.28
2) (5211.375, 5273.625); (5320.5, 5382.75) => 1.10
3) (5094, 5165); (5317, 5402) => 1.28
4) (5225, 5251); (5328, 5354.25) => 1.06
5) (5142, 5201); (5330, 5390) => 1.46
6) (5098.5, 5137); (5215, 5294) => 1.17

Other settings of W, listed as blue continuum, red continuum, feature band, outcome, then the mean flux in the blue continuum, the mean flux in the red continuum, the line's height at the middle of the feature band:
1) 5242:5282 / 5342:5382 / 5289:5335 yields -0.02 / 28.6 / 31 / 29.8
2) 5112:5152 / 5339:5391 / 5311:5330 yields 0.00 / 25.9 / 31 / 30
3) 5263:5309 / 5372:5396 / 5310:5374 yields -0.01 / 29.1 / 31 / 30.2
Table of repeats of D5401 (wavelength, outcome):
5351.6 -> 32.1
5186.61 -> 21.6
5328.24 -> 24.7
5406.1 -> 26.2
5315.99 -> 31.9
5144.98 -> 24.8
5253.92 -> 31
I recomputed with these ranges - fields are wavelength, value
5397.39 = 28.2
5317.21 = 31.9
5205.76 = 21.8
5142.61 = 25.3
